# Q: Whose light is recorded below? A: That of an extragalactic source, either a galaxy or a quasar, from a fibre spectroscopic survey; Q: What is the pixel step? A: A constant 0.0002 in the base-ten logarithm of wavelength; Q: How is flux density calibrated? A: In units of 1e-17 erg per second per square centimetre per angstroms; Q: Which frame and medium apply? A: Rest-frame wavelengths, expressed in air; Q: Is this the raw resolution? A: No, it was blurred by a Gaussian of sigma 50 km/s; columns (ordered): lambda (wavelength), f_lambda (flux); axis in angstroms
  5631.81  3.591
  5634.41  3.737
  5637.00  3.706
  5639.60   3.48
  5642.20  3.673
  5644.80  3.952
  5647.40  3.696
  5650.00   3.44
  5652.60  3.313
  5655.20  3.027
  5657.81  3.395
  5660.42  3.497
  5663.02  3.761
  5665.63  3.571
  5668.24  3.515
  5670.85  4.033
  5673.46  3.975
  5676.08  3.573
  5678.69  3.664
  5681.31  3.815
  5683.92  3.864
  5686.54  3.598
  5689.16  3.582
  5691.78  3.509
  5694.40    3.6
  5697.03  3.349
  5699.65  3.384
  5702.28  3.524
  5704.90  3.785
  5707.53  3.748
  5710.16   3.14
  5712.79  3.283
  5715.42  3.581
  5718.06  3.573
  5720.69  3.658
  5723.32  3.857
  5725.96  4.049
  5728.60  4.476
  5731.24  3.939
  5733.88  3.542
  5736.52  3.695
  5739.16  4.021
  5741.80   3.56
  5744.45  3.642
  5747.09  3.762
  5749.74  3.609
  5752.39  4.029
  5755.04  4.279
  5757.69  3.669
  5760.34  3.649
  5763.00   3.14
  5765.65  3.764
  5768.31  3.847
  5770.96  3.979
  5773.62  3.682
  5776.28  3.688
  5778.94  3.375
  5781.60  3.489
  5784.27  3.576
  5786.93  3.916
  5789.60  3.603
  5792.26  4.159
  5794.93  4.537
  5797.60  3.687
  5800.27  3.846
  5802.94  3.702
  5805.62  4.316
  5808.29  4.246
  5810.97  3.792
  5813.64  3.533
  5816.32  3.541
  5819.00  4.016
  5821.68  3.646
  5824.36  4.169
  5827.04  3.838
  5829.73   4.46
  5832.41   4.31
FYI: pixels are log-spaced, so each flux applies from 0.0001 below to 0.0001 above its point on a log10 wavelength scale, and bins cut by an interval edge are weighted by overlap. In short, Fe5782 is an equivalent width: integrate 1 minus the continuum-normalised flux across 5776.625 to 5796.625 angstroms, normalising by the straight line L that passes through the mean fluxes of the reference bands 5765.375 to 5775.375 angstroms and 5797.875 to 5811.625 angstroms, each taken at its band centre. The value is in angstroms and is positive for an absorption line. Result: 0.5 angstroms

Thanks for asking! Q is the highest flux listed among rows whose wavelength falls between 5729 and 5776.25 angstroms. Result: 4.279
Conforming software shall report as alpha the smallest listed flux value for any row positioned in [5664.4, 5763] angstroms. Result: 3.14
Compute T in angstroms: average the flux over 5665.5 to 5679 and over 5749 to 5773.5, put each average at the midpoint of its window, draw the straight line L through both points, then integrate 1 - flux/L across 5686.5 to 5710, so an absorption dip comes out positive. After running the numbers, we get 1.3 angstroms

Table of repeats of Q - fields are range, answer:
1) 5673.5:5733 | 4.476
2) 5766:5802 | 4.537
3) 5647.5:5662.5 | 3.497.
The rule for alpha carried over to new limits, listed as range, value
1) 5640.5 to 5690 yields 3.027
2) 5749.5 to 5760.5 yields 3.609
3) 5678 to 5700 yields 3.349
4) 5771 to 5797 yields 3.375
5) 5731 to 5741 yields 3.542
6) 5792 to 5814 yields 3.533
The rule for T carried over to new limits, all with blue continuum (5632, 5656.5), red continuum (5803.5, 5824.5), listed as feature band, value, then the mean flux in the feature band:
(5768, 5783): 0.6 angstroms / 3.66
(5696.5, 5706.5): 0.4 angstroms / 3.53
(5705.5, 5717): 0.7 angstroms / 3.46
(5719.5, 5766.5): -0.6 angstroms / 3.8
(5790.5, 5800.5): -0.6 angstroms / 4.06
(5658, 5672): -0.2 angstroms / 3.65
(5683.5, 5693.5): 0.1 angstroms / 3.62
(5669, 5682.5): -0.7 angstroms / 3.8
